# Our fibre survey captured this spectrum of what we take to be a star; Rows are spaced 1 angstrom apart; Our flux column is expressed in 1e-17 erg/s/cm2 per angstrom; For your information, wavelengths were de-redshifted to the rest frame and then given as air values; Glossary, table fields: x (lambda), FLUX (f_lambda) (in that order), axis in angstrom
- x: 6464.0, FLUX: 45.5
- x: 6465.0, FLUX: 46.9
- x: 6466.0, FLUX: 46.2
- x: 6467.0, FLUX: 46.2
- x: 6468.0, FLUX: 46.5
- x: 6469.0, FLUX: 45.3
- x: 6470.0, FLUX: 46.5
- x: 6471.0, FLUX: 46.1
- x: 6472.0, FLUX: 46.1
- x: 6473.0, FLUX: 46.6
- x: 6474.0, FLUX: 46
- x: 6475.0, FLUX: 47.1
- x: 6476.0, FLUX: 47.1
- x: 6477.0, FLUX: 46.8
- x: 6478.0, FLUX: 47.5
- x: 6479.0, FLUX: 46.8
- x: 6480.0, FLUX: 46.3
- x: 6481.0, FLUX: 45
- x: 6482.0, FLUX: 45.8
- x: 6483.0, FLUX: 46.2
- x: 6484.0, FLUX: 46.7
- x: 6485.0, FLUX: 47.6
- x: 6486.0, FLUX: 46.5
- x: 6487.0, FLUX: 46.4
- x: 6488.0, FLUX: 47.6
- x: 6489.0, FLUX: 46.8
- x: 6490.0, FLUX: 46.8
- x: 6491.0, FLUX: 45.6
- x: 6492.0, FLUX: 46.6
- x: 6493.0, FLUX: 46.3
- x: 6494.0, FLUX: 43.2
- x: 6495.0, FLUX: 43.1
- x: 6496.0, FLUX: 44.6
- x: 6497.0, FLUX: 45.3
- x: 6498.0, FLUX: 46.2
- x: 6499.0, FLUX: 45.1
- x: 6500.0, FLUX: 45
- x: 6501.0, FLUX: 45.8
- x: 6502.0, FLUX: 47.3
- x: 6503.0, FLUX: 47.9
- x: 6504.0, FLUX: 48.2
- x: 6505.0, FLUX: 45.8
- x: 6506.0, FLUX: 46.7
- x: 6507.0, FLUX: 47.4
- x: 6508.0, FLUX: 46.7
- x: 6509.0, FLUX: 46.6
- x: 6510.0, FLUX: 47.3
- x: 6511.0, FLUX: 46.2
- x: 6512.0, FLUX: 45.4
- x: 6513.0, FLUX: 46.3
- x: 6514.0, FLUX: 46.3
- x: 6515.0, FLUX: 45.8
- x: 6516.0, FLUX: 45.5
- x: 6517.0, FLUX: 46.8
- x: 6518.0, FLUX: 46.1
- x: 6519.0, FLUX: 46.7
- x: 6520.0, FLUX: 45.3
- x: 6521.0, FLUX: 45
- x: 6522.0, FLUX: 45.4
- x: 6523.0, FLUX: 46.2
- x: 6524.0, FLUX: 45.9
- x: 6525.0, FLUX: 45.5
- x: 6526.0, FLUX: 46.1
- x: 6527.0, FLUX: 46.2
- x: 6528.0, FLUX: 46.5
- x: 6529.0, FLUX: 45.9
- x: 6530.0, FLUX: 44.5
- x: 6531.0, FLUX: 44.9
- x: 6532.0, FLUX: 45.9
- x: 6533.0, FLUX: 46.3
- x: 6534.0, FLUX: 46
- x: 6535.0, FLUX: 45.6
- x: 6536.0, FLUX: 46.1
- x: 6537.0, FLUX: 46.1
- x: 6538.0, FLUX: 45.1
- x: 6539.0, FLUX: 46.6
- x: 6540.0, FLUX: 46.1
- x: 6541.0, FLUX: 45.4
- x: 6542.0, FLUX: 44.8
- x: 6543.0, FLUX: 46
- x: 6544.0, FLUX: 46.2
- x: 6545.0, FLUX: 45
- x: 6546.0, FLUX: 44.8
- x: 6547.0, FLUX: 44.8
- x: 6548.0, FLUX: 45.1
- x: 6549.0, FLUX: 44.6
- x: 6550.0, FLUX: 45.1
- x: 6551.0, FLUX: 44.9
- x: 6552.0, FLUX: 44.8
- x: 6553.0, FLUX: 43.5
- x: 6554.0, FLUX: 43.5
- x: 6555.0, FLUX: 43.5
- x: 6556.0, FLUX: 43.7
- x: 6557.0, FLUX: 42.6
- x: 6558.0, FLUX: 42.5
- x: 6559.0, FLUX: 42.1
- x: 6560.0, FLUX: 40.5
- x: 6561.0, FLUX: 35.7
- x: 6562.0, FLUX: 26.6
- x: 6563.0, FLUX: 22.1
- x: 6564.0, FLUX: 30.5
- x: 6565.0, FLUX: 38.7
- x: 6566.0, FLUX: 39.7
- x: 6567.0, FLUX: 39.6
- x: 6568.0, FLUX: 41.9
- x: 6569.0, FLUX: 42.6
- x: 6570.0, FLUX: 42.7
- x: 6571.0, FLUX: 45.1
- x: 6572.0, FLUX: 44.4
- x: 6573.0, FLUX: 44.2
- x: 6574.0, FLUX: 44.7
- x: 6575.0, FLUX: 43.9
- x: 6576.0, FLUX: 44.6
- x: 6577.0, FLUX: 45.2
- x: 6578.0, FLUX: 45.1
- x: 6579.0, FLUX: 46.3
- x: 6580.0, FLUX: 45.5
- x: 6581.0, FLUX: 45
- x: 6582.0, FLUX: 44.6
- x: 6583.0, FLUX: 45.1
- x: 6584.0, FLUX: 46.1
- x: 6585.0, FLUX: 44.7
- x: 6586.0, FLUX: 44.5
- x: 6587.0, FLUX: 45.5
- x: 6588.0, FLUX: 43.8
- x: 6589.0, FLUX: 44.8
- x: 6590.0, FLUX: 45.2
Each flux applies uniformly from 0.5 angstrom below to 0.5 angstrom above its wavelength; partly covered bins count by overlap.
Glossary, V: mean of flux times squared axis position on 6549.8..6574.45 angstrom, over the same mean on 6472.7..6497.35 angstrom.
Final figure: 0.90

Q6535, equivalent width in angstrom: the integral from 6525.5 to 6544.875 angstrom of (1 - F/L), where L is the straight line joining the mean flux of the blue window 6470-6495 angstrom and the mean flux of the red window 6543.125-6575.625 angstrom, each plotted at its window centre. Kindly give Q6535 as -1.2 angstrom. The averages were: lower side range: 46.3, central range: 45.8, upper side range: 41.6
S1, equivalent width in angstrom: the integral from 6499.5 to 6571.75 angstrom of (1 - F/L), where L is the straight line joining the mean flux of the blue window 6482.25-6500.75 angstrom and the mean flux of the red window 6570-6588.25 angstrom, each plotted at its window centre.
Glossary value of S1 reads 1.93 angstrom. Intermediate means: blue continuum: 45.9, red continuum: 44.9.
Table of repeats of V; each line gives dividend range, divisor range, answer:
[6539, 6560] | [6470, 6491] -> 0.97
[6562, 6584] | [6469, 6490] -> 0.92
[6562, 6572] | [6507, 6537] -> 0.83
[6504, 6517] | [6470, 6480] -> 1.01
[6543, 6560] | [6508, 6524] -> 0.97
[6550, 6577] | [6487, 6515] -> 0.90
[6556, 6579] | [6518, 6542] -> 0.89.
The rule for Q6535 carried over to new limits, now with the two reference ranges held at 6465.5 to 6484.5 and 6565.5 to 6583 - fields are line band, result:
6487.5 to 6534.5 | -0.58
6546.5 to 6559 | 0.12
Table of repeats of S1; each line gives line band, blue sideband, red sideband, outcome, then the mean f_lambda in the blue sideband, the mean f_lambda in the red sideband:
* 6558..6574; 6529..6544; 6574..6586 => 2.30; 45.7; 45.1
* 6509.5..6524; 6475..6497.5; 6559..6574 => -0.93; 46.1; 38.5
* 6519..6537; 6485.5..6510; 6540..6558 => -0.21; 46.2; 44.6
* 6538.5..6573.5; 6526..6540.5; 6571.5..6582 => 2.59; 45.9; 44.9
